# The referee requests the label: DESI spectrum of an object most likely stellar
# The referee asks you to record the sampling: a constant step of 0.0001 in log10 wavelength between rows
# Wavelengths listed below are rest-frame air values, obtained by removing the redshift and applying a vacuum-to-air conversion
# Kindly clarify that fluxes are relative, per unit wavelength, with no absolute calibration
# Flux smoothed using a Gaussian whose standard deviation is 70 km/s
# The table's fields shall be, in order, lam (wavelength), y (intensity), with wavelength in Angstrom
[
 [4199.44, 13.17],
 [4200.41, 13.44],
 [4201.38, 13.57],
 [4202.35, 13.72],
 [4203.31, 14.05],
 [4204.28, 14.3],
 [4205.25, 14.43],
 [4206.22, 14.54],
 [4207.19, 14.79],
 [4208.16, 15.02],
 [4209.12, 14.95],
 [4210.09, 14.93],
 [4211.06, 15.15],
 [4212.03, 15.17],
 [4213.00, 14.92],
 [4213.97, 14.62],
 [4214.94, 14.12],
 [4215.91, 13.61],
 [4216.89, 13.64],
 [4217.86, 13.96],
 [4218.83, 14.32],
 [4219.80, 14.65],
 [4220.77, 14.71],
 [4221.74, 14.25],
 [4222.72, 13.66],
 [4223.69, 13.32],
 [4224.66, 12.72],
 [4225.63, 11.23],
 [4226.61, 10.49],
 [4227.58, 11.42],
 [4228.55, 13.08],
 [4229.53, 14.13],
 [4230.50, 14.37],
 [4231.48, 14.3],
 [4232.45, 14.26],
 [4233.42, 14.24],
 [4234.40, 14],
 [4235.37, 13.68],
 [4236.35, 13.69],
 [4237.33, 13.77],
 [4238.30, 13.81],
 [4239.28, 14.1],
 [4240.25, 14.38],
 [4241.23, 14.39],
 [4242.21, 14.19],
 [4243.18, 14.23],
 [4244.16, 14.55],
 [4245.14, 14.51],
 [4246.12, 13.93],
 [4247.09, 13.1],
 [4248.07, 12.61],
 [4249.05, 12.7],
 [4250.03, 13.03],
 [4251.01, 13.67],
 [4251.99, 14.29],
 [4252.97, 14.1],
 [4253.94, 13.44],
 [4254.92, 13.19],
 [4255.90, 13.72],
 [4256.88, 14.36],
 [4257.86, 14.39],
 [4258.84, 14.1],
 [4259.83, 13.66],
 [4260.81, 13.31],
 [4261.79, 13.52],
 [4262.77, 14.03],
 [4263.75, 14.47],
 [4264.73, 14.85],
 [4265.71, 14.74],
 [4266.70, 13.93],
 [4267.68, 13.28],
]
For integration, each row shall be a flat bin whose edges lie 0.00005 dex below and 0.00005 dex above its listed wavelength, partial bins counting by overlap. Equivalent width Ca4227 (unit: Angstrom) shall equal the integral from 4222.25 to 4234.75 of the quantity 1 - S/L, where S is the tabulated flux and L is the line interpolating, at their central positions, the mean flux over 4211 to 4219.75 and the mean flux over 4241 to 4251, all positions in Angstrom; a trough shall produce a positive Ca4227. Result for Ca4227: 0.81 Angstrom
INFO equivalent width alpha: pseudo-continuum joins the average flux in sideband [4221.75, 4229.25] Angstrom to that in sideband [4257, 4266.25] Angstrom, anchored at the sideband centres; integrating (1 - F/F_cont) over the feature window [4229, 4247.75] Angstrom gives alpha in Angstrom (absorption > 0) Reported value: -1.5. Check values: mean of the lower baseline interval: 12.4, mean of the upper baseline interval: 14.1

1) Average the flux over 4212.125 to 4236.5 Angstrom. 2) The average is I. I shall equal 13.7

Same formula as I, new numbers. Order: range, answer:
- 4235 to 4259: 13.8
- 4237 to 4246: 14.2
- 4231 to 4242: 14.1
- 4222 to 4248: 13.6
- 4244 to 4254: 13.6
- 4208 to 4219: 14.5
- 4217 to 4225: 14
